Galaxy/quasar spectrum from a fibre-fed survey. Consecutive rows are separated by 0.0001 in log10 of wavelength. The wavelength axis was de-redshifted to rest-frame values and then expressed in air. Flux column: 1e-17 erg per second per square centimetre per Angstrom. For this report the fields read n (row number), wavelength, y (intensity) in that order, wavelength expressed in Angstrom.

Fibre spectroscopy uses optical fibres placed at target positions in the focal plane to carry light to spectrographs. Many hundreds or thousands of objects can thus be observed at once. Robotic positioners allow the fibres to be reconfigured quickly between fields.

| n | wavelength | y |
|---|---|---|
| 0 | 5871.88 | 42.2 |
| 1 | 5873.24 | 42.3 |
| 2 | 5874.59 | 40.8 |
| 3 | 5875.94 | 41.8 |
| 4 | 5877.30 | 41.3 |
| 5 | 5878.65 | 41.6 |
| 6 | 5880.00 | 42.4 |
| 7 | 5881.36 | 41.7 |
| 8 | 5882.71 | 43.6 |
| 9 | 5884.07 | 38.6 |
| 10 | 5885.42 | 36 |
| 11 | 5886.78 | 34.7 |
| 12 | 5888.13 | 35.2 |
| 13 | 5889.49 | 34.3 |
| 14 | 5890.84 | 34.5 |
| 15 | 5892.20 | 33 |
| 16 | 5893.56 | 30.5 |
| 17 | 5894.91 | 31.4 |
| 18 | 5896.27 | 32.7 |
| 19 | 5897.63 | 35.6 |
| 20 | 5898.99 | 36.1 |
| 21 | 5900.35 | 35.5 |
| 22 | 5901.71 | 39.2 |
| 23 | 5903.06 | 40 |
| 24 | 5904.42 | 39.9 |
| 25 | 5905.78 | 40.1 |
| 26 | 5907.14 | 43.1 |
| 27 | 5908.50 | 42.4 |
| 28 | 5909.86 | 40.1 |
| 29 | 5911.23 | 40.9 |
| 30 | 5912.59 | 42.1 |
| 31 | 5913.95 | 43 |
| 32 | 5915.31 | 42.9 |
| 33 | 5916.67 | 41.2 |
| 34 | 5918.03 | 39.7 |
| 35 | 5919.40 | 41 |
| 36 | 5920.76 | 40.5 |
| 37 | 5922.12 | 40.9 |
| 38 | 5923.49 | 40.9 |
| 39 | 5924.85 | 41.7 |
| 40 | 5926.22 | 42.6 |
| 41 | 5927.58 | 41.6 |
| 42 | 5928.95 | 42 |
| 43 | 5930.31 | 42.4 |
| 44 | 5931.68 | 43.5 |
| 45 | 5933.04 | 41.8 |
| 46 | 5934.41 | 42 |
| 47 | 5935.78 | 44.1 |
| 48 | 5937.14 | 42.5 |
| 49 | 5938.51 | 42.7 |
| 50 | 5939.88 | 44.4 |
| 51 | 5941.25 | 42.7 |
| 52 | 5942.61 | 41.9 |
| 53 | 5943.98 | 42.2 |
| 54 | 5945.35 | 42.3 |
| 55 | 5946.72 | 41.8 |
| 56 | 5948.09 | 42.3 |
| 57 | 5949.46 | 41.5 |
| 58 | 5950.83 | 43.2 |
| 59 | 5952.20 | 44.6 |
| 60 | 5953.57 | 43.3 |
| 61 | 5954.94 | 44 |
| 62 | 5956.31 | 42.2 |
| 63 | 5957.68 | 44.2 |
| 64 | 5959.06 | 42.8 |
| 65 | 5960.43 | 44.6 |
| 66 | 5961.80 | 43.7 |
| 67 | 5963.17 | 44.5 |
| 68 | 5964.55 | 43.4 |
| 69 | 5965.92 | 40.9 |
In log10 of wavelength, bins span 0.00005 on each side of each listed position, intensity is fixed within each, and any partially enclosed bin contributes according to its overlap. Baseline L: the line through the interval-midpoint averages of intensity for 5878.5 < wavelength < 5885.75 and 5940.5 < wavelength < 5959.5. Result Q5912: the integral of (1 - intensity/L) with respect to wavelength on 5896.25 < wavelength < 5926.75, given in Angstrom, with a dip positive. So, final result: 1.1 Angstrom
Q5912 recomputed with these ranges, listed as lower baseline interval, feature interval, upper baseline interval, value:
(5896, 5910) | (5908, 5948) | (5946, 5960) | -1.11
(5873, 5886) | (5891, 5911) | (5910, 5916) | 2.18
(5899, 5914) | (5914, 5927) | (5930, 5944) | 0.02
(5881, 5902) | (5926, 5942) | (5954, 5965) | -0.81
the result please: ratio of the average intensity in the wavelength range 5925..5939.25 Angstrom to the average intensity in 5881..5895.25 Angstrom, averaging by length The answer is 1.2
